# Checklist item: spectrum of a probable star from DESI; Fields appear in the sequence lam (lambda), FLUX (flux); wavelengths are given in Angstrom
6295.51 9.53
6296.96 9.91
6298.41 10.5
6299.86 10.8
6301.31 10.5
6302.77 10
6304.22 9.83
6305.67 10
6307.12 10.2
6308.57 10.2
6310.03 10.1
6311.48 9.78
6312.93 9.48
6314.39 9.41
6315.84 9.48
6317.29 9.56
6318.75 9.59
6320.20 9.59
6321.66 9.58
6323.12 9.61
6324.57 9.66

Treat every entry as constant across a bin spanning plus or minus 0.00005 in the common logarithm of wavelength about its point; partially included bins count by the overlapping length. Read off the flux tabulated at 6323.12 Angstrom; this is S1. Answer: 9.61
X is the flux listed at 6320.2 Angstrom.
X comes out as 9.59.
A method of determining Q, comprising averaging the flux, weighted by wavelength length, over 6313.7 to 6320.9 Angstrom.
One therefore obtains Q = 9.54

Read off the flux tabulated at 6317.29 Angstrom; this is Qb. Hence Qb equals 9.56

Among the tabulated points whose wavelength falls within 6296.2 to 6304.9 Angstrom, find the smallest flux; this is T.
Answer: 9.83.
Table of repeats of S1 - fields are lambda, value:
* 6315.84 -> 9.48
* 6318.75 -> 9.59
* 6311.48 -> 9.78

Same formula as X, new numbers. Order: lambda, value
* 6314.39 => 9.41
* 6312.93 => 9.48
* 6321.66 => 9.58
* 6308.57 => 10.2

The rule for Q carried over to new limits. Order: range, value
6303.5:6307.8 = 10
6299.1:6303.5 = 10.4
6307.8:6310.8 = 10.1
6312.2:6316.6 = 9.47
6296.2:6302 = 10.4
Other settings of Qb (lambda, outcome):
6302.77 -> 10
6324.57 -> 9.66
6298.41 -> 10.5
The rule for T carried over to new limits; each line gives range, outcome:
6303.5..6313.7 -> 9.48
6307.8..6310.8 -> 10.1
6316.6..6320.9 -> 9.56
